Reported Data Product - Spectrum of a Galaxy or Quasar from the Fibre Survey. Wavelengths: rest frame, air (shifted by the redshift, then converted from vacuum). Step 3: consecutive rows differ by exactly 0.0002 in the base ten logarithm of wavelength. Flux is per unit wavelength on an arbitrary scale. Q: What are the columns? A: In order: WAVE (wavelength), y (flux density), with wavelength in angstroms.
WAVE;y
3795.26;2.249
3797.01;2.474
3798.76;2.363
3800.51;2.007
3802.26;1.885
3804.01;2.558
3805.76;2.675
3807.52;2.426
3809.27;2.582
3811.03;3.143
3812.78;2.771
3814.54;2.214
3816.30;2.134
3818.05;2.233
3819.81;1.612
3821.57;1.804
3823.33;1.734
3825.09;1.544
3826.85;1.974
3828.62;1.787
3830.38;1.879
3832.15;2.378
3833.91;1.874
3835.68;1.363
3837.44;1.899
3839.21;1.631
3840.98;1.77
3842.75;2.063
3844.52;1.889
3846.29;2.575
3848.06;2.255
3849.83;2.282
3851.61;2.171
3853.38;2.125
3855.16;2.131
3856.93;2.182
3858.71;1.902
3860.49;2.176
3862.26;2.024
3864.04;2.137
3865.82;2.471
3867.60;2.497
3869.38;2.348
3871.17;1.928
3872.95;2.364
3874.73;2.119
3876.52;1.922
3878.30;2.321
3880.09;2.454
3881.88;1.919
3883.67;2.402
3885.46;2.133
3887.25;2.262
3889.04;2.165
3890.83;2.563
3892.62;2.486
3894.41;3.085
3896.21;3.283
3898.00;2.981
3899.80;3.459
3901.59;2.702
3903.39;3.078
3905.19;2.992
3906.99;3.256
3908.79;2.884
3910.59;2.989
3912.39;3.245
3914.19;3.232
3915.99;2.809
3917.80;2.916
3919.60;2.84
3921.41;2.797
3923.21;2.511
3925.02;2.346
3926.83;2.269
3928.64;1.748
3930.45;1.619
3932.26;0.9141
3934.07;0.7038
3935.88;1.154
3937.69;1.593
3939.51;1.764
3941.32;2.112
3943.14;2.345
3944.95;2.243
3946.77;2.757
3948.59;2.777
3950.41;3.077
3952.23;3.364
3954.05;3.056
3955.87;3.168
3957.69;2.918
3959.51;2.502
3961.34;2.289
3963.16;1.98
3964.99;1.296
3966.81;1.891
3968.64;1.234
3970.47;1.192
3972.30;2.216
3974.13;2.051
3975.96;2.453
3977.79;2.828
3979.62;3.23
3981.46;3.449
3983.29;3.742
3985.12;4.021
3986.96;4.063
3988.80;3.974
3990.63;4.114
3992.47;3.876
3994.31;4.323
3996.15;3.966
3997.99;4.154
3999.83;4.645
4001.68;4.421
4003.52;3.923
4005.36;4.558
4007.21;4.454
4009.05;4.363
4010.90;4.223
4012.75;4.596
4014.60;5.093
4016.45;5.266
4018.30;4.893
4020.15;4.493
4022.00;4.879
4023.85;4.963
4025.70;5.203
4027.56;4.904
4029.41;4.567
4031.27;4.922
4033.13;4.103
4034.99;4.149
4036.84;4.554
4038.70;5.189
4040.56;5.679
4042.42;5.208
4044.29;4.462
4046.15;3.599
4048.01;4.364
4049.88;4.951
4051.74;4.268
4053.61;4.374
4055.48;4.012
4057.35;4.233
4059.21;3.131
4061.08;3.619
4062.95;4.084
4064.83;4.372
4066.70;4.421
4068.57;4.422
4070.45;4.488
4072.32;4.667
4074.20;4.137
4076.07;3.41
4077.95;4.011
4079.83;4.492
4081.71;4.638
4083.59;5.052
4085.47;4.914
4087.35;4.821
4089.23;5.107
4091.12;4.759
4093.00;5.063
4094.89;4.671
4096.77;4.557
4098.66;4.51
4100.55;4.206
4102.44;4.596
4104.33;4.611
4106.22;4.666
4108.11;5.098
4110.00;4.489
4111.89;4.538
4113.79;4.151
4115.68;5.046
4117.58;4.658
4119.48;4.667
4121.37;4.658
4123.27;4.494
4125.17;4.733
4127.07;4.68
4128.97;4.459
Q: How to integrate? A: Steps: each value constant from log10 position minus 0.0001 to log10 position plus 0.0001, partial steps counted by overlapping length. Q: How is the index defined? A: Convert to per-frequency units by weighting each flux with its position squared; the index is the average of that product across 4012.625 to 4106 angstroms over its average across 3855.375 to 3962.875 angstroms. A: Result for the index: 2.0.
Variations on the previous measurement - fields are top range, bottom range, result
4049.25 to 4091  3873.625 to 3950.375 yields 1.93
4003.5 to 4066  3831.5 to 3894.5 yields 2.28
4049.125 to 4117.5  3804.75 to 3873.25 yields 2.38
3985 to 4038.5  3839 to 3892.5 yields 2.21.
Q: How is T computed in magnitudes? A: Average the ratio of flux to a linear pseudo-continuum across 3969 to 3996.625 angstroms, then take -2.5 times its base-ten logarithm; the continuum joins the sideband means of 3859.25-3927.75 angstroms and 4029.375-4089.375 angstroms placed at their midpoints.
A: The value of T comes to 0.11 mag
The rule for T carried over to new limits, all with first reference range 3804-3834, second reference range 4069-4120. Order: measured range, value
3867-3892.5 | 0.20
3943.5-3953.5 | 0.17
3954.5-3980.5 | 0.47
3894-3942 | 0.21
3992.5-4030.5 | -0.18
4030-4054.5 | -0.12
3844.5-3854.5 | 0.09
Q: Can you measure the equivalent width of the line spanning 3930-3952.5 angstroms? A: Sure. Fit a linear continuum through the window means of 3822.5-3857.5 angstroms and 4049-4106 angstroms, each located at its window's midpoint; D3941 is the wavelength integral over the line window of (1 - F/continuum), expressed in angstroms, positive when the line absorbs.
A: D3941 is 7.7 angstroms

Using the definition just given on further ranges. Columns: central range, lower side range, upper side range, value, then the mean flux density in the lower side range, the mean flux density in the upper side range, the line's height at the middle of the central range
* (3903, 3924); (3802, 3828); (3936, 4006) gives -2.1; 2.22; 2.97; 2.69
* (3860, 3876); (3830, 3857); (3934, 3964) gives -0.8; 2.03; 2.39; 2.11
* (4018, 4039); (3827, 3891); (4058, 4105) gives -4.6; 2.11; 4.43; 3.88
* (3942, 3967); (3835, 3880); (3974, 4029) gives 6.8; 2.11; 4.21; 3.52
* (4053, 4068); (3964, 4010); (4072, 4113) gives 0.7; 3.38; 4.59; 4.22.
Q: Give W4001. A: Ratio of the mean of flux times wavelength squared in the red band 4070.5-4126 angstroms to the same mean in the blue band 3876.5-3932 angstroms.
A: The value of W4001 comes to 1.9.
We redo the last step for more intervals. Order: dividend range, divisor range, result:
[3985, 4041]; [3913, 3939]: 2.25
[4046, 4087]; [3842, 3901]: 2.02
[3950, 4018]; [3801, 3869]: 1.74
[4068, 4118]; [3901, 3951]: 2.07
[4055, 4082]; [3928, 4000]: 1.63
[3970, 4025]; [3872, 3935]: 1.67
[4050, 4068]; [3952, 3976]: 1.94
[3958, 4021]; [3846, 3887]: 1.70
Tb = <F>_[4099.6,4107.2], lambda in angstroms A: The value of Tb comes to 4.52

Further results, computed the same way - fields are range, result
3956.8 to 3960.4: 2.71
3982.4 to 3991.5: 3.98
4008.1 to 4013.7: 4.4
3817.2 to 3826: 1.78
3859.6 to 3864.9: 2.11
